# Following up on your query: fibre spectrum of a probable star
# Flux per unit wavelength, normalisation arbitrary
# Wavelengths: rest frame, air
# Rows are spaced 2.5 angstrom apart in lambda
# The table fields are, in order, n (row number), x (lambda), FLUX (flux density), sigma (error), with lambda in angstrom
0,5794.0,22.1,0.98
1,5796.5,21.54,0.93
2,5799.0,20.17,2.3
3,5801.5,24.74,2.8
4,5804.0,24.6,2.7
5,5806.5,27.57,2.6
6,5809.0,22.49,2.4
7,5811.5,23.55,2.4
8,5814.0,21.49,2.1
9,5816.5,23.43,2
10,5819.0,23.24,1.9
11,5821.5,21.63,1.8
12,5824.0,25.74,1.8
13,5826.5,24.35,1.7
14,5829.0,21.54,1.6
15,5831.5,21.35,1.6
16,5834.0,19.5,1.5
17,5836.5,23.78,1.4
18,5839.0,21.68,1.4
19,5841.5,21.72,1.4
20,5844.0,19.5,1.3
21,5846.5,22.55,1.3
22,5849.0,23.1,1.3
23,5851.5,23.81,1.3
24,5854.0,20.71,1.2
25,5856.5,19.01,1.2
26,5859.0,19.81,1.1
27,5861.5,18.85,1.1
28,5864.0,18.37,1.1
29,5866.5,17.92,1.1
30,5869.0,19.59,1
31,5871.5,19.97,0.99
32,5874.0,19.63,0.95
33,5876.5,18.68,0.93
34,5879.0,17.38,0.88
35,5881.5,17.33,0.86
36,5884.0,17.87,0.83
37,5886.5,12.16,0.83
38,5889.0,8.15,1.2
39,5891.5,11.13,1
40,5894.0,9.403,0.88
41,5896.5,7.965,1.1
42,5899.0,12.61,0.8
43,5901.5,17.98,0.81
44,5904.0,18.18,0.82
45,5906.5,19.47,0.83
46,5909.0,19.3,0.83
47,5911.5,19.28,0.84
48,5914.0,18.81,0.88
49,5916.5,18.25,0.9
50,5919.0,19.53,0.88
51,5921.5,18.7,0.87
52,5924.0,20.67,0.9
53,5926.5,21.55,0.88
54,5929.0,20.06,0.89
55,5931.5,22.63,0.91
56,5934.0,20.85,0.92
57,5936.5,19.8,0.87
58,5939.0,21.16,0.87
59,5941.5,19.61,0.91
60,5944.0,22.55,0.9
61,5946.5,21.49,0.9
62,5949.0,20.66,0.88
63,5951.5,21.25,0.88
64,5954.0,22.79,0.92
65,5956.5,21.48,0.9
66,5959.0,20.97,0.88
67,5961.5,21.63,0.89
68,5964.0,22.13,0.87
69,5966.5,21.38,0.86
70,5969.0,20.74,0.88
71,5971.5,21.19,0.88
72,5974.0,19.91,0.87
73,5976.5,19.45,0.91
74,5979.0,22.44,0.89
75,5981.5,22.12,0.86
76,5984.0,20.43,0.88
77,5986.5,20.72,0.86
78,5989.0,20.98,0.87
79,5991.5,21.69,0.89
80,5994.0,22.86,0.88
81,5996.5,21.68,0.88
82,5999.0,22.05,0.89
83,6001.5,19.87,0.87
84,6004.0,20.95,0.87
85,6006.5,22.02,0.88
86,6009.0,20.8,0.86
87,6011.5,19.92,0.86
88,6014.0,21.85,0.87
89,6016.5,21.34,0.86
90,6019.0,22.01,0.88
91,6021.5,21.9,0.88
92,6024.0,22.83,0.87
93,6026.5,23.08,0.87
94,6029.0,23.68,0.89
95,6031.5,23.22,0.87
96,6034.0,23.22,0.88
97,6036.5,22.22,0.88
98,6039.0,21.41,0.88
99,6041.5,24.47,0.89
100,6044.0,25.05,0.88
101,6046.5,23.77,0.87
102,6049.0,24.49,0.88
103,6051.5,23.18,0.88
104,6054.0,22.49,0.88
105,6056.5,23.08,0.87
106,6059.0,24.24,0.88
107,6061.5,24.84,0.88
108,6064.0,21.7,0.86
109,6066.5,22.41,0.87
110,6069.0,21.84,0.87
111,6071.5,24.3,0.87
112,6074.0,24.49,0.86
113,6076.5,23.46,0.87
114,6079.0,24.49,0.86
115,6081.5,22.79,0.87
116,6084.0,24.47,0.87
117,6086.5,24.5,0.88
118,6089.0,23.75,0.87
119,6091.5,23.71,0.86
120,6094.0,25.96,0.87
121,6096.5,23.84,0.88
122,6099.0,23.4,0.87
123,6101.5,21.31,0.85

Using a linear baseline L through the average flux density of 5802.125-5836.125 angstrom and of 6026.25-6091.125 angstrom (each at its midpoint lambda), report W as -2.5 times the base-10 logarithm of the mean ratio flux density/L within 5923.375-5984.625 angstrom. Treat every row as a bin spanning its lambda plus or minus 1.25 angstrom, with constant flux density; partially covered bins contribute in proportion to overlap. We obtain 0.11 mag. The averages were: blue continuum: 23.2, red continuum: 23.5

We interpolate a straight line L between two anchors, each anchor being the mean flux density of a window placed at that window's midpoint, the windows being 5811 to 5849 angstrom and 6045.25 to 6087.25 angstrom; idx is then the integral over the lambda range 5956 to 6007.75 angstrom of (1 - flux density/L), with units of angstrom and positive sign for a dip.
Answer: 4.14 angstrom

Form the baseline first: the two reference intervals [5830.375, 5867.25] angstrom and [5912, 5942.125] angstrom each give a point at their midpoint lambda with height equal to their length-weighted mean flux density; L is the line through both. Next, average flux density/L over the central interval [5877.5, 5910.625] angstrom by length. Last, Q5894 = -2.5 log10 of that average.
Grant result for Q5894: 0.36 mag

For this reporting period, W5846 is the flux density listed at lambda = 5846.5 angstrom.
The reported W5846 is 22.55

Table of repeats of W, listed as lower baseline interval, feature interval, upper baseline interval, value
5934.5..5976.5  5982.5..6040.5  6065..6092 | 0.02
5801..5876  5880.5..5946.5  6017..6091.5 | 0.26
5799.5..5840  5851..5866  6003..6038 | 0.16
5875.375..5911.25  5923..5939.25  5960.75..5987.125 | -0.18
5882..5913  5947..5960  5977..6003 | -0.15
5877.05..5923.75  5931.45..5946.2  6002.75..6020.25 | -0.18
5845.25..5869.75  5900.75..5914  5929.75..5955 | 0.11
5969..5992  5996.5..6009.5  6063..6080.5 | 0.02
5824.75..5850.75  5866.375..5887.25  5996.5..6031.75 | 0.22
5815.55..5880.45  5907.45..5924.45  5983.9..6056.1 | 0.13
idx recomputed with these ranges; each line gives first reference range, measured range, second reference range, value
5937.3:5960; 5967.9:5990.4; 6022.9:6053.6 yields 1.1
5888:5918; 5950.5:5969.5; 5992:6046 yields -3.0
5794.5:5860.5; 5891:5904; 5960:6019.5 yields 5.6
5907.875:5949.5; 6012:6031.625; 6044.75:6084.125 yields 0.1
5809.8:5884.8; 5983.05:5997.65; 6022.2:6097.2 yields 0.8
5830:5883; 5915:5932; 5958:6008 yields 0.6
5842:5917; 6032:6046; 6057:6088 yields -0.4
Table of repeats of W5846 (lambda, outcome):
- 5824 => 25.74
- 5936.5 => 19.8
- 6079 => 24.49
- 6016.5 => 21.34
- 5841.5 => 21.72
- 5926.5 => 21.55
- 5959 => 20.97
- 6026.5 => 23.08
